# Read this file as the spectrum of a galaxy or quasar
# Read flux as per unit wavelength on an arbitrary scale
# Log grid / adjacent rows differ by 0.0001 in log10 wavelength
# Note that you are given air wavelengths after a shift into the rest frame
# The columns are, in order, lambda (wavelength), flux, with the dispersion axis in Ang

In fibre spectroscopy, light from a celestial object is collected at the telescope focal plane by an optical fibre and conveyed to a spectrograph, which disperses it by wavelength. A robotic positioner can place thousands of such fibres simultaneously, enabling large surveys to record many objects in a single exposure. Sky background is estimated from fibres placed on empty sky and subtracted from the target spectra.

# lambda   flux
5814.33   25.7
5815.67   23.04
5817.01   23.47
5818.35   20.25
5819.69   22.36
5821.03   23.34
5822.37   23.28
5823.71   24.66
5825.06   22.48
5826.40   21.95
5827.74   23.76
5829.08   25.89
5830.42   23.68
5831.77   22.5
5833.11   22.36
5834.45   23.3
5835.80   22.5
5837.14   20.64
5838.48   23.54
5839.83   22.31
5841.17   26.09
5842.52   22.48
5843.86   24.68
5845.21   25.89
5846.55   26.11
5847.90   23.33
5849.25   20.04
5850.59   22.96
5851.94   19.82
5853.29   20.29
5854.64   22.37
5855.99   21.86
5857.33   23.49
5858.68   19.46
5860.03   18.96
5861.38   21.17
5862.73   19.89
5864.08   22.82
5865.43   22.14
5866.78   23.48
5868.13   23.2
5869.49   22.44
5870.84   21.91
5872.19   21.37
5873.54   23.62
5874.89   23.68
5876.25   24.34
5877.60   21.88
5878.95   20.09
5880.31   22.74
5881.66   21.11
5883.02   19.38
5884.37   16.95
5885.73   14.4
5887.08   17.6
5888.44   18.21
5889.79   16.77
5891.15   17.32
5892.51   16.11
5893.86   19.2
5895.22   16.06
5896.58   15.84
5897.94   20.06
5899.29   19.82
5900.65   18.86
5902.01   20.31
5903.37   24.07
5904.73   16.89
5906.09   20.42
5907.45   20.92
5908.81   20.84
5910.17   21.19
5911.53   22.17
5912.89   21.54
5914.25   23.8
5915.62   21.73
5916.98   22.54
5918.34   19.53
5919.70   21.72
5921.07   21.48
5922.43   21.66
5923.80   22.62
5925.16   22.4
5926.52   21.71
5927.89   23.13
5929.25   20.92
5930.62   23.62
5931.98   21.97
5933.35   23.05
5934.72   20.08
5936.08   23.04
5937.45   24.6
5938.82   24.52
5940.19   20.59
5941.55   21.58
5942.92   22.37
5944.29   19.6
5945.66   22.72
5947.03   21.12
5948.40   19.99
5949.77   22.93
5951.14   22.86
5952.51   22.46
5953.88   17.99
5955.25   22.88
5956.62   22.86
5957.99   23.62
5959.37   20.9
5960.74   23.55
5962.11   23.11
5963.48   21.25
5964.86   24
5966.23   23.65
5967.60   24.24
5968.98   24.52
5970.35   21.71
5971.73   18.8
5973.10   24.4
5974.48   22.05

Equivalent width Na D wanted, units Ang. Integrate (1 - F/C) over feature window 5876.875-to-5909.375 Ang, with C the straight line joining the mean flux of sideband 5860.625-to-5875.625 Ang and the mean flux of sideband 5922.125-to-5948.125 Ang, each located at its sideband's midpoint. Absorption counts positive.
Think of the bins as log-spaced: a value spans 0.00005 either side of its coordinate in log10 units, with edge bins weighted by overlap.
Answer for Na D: 4.8 Ang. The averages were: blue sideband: 22.3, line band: 19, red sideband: 22.1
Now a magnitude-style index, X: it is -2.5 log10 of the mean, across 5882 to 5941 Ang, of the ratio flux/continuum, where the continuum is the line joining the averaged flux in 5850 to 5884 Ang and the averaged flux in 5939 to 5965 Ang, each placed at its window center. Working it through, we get 0.07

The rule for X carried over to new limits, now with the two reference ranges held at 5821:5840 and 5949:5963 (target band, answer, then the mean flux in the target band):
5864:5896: 0.130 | 20.2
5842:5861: 0.034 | 22.3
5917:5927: 0.042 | 21.7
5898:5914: 0.095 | 20.7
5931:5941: -0.008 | 22.6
